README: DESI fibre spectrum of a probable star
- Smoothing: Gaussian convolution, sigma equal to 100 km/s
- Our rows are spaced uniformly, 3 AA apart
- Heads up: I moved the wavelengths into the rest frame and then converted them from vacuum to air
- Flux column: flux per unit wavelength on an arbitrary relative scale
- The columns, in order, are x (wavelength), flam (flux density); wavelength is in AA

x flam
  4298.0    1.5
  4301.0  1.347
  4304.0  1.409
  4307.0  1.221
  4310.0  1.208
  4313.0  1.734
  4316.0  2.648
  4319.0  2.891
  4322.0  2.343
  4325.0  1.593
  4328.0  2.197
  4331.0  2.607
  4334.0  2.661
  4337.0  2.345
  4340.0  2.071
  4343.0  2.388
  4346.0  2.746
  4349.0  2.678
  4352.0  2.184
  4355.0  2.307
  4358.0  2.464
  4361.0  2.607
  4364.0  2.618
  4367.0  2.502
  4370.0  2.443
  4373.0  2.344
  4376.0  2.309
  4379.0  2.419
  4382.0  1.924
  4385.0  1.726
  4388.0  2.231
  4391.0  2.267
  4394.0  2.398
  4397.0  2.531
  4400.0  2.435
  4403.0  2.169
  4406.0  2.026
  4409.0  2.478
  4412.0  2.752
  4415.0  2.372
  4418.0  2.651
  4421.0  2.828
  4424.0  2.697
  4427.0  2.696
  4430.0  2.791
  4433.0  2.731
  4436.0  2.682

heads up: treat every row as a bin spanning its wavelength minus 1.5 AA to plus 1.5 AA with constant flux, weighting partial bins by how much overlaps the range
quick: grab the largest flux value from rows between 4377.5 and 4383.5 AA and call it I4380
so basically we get 2.419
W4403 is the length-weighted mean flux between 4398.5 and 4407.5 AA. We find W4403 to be 2.21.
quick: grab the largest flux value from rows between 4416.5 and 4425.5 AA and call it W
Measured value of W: 2.828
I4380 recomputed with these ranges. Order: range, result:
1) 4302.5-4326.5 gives 2.891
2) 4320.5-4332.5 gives 2.607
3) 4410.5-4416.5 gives 2.752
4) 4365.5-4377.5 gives 2.502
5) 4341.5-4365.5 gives 2.746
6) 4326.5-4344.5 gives 2.661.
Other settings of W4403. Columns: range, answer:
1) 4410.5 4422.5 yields 2.65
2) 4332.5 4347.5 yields 2.44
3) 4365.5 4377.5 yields 2.4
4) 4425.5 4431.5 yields 2.74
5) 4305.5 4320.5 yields 1.94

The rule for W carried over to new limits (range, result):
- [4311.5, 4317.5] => 2.648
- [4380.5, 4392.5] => 2.267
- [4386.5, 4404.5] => 2.531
